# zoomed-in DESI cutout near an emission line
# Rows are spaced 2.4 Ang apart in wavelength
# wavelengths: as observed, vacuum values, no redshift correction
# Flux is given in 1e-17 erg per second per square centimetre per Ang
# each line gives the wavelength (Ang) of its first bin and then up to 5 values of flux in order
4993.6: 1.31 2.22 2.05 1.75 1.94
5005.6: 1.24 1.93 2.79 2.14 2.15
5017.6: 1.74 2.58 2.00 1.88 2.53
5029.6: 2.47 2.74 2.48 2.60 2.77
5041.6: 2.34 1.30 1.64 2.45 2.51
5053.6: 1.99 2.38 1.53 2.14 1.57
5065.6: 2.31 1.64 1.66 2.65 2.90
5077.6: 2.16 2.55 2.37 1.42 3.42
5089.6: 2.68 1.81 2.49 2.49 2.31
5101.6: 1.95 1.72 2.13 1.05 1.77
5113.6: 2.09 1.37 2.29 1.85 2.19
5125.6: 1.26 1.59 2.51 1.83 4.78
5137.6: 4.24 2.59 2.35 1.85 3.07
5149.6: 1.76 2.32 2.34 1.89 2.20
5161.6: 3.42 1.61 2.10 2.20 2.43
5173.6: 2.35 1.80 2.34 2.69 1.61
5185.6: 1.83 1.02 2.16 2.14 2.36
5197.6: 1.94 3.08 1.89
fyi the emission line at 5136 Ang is [O III] 5007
